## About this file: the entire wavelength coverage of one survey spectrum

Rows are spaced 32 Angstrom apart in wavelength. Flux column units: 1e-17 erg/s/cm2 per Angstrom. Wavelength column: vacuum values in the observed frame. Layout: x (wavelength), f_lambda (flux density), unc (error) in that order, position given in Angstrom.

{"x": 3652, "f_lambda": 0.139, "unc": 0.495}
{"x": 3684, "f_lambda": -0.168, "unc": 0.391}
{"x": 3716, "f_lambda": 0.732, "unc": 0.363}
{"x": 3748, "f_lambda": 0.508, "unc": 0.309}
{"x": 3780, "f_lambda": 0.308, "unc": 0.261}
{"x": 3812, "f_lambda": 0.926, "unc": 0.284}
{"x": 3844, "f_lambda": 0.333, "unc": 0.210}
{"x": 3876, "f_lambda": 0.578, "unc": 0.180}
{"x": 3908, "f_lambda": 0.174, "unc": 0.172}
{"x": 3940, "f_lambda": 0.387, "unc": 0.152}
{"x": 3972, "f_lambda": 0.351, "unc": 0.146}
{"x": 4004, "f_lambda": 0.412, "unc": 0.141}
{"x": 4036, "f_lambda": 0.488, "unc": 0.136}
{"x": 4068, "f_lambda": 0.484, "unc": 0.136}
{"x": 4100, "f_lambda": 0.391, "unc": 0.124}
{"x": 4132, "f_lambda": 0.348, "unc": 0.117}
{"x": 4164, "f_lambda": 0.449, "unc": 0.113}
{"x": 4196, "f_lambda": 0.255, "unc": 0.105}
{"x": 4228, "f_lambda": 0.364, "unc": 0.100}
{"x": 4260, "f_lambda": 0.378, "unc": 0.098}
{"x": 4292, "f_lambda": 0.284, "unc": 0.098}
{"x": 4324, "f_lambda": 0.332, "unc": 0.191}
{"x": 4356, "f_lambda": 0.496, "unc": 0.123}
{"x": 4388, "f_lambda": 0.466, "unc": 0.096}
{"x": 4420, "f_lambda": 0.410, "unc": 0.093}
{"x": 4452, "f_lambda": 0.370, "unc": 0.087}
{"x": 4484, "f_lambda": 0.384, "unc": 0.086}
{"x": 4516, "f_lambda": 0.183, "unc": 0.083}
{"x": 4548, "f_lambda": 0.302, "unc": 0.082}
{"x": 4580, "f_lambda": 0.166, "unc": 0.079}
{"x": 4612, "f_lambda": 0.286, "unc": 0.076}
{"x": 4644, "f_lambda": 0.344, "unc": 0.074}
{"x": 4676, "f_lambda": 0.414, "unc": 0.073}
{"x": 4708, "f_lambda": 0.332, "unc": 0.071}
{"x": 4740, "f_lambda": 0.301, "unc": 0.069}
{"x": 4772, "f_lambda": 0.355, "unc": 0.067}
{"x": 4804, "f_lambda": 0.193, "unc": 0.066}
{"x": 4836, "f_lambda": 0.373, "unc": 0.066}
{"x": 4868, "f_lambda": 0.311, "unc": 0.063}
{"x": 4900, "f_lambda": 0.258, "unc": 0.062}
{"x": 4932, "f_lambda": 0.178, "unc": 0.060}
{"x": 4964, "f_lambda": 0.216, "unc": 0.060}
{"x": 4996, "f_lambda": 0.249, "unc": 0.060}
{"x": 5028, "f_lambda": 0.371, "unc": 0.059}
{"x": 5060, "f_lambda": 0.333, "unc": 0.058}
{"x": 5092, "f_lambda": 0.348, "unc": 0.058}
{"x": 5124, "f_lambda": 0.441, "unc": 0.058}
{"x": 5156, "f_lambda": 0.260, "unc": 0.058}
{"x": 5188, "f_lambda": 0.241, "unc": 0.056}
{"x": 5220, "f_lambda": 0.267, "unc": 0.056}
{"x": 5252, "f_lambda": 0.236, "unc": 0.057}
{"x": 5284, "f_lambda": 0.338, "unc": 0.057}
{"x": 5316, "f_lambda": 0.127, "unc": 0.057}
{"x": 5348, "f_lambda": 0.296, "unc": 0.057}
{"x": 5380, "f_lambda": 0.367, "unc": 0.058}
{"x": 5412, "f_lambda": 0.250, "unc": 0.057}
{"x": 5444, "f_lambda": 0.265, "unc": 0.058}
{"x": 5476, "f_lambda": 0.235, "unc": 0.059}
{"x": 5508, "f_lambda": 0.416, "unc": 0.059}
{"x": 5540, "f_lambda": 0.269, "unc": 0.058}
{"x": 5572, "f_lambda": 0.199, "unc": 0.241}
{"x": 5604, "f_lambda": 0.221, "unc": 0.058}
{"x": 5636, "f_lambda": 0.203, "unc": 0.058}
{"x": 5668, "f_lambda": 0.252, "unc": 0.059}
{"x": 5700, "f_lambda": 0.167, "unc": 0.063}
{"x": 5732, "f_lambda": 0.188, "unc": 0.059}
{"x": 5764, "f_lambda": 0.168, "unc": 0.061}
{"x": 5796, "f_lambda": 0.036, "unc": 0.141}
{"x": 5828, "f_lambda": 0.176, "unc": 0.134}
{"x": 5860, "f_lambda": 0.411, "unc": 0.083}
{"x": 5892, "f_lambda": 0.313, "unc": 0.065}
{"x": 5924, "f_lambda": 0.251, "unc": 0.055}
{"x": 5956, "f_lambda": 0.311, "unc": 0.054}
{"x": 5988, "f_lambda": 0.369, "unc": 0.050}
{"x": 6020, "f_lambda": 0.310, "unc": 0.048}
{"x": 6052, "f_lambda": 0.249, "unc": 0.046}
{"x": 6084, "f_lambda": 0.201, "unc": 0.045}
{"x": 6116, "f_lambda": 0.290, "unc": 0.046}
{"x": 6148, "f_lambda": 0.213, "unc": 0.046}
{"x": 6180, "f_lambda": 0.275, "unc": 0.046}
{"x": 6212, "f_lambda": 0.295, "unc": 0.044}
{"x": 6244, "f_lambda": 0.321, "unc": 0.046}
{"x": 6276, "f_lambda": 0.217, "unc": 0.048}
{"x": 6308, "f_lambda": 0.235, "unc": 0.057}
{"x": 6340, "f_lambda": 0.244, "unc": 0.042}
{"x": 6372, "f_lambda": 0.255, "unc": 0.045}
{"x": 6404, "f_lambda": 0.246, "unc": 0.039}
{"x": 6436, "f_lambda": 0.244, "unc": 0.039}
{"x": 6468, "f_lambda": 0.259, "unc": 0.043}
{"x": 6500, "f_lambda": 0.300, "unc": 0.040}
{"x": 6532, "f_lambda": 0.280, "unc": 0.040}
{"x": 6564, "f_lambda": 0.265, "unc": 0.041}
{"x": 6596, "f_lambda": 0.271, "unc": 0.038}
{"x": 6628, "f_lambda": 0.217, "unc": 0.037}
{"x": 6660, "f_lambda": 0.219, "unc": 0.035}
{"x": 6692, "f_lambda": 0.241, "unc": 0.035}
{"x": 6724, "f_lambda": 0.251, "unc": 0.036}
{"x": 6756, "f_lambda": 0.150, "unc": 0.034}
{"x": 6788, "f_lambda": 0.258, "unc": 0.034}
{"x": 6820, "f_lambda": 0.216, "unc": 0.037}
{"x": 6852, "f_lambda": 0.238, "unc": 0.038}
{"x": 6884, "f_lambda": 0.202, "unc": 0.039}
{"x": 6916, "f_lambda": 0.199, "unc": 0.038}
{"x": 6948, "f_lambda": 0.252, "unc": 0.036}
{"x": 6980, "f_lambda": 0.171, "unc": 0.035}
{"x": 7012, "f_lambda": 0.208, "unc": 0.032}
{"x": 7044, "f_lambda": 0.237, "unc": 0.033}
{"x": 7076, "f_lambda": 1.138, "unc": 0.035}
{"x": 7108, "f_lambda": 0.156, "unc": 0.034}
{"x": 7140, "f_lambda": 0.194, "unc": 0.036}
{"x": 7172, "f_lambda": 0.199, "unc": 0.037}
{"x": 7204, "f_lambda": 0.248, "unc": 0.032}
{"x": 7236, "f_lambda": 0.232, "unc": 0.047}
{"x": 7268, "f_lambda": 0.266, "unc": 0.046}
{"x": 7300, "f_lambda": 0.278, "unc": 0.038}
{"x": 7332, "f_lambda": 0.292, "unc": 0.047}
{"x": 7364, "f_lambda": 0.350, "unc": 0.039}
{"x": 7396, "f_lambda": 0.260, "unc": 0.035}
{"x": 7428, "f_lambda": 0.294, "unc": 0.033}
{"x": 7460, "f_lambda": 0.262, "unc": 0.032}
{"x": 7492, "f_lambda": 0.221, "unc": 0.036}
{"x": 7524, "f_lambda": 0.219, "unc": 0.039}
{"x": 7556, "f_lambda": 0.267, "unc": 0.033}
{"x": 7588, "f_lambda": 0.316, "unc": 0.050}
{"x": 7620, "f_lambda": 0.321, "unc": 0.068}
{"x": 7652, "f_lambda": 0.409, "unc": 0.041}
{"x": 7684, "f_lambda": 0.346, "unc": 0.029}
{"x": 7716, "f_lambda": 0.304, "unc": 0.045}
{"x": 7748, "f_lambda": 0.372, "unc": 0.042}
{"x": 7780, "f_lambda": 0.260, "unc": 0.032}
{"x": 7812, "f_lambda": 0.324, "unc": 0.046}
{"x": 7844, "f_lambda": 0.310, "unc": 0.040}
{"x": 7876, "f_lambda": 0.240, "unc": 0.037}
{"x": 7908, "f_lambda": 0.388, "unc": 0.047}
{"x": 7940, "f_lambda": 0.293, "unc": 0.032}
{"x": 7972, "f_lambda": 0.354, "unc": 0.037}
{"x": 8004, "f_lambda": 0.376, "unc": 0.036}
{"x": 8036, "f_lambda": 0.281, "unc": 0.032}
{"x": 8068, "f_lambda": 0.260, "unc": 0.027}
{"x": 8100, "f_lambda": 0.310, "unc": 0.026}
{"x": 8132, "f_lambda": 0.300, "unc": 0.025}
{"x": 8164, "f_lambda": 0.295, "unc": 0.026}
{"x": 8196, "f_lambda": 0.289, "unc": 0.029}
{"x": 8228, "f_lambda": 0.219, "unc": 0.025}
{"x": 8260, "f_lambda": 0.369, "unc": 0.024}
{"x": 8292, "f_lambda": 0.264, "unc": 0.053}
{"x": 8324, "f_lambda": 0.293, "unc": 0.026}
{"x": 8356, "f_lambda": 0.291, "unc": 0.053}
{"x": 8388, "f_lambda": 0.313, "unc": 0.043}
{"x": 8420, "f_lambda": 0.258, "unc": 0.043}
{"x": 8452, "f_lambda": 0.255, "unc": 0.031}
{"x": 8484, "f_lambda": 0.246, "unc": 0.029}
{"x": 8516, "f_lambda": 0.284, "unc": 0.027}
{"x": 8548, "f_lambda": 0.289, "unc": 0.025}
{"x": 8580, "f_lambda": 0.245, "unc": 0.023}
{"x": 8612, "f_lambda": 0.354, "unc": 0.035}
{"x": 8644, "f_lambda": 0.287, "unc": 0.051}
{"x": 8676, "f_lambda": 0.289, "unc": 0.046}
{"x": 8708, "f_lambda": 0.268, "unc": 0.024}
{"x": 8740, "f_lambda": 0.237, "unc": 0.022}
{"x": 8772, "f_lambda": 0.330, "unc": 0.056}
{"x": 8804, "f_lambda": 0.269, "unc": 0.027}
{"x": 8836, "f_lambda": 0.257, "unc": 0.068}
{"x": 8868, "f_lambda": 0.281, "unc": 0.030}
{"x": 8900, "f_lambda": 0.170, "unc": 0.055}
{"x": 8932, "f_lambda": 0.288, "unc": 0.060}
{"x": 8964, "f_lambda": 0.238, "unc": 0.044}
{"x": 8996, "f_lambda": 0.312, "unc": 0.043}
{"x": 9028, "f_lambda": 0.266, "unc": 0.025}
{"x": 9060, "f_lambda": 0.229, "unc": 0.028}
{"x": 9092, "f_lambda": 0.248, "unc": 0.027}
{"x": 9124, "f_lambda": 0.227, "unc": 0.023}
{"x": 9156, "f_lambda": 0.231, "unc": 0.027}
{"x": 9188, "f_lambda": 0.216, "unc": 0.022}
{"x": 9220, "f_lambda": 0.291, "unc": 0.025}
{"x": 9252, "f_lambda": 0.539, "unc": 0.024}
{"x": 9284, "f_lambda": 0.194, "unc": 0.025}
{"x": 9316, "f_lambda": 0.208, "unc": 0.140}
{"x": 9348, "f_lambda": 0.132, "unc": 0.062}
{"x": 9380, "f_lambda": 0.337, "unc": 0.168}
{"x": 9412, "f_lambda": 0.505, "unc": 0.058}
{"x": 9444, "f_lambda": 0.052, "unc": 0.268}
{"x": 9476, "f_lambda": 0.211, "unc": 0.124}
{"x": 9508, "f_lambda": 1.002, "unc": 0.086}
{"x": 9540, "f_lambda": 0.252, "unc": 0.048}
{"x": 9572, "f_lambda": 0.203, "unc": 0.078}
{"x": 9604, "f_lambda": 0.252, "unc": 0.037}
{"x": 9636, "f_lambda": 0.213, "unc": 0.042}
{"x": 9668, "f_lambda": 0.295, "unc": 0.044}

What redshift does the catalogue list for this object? 0.900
